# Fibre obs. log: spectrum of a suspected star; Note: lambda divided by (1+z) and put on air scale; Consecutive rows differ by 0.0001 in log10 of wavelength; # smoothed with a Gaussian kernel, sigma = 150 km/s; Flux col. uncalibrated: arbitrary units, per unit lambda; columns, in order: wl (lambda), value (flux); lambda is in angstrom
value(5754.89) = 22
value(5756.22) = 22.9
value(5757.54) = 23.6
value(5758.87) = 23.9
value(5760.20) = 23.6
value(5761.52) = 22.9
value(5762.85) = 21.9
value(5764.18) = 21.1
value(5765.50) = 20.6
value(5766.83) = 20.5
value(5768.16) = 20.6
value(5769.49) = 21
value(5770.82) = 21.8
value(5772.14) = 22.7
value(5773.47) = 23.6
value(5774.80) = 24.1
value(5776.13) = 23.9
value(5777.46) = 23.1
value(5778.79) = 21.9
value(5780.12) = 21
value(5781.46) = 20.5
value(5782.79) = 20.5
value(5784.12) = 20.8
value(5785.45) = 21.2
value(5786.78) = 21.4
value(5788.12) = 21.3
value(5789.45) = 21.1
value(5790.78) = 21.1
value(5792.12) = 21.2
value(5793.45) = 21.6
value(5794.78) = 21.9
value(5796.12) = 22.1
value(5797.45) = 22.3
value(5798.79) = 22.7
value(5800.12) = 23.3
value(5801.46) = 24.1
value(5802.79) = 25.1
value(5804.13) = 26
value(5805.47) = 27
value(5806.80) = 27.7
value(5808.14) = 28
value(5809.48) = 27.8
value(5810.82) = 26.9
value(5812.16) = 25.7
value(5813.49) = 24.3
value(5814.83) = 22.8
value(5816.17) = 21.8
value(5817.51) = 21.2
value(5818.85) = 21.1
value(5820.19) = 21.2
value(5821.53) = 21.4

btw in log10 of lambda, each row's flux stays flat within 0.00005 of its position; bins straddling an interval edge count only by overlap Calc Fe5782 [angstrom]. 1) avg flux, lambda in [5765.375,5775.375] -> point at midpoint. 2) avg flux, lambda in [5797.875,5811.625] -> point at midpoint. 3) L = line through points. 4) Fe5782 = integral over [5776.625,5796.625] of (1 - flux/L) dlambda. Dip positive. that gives 2.0 angstrom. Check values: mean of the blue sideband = 21.9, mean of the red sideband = 25.8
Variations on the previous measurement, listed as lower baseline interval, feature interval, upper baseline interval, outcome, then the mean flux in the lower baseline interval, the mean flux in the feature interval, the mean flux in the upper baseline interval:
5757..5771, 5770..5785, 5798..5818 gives 0.5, 21.9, 22.2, 25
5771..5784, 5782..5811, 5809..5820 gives -0.3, 22.3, 23.3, 23.8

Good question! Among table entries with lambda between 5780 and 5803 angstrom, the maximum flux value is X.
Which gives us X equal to 25.1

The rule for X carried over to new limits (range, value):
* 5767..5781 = 24.1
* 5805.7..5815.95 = 28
